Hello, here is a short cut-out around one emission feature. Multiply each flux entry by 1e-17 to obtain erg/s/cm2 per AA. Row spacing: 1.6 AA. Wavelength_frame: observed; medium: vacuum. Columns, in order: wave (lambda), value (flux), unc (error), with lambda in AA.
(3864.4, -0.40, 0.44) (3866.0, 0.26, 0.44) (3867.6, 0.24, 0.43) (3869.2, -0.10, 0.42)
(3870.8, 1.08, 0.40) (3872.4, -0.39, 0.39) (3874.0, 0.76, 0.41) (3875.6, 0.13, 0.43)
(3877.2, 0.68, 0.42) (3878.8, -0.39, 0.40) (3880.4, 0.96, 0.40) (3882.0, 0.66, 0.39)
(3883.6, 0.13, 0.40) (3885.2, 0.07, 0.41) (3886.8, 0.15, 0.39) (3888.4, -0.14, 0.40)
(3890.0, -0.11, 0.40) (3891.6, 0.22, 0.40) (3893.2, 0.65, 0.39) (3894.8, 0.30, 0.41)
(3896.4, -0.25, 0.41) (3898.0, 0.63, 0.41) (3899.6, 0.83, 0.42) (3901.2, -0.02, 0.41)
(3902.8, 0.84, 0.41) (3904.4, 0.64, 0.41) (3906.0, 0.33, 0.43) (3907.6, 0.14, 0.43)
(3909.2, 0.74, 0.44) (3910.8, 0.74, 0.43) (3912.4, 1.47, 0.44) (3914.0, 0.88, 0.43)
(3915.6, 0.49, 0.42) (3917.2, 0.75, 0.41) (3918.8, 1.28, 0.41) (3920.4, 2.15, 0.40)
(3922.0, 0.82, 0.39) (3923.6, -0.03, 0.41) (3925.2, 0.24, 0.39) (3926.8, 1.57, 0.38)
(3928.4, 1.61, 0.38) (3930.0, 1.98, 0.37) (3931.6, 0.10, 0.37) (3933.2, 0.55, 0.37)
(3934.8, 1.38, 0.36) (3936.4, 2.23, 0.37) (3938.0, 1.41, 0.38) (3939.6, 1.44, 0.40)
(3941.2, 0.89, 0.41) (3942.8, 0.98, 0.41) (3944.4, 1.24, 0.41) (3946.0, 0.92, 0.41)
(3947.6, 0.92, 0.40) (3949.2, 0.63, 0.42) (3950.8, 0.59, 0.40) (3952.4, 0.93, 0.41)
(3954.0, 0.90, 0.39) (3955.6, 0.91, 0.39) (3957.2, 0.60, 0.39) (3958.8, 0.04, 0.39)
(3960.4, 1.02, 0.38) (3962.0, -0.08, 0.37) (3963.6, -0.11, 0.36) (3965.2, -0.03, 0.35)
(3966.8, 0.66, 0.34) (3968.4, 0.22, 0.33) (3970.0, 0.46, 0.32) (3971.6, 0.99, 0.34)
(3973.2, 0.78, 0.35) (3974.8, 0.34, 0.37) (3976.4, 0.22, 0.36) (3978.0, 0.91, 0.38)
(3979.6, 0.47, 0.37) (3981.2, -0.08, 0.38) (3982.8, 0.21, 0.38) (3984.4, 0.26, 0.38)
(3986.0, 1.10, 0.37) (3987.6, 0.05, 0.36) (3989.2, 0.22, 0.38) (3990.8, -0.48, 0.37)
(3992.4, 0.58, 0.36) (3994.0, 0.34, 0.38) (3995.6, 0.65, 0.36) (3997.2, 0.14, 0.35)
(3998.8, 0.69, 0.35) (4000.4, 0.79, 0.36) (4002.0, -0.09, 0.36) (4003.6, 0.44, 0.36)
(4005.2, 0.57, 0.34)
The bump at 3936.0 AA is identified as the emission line Lyman alpha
